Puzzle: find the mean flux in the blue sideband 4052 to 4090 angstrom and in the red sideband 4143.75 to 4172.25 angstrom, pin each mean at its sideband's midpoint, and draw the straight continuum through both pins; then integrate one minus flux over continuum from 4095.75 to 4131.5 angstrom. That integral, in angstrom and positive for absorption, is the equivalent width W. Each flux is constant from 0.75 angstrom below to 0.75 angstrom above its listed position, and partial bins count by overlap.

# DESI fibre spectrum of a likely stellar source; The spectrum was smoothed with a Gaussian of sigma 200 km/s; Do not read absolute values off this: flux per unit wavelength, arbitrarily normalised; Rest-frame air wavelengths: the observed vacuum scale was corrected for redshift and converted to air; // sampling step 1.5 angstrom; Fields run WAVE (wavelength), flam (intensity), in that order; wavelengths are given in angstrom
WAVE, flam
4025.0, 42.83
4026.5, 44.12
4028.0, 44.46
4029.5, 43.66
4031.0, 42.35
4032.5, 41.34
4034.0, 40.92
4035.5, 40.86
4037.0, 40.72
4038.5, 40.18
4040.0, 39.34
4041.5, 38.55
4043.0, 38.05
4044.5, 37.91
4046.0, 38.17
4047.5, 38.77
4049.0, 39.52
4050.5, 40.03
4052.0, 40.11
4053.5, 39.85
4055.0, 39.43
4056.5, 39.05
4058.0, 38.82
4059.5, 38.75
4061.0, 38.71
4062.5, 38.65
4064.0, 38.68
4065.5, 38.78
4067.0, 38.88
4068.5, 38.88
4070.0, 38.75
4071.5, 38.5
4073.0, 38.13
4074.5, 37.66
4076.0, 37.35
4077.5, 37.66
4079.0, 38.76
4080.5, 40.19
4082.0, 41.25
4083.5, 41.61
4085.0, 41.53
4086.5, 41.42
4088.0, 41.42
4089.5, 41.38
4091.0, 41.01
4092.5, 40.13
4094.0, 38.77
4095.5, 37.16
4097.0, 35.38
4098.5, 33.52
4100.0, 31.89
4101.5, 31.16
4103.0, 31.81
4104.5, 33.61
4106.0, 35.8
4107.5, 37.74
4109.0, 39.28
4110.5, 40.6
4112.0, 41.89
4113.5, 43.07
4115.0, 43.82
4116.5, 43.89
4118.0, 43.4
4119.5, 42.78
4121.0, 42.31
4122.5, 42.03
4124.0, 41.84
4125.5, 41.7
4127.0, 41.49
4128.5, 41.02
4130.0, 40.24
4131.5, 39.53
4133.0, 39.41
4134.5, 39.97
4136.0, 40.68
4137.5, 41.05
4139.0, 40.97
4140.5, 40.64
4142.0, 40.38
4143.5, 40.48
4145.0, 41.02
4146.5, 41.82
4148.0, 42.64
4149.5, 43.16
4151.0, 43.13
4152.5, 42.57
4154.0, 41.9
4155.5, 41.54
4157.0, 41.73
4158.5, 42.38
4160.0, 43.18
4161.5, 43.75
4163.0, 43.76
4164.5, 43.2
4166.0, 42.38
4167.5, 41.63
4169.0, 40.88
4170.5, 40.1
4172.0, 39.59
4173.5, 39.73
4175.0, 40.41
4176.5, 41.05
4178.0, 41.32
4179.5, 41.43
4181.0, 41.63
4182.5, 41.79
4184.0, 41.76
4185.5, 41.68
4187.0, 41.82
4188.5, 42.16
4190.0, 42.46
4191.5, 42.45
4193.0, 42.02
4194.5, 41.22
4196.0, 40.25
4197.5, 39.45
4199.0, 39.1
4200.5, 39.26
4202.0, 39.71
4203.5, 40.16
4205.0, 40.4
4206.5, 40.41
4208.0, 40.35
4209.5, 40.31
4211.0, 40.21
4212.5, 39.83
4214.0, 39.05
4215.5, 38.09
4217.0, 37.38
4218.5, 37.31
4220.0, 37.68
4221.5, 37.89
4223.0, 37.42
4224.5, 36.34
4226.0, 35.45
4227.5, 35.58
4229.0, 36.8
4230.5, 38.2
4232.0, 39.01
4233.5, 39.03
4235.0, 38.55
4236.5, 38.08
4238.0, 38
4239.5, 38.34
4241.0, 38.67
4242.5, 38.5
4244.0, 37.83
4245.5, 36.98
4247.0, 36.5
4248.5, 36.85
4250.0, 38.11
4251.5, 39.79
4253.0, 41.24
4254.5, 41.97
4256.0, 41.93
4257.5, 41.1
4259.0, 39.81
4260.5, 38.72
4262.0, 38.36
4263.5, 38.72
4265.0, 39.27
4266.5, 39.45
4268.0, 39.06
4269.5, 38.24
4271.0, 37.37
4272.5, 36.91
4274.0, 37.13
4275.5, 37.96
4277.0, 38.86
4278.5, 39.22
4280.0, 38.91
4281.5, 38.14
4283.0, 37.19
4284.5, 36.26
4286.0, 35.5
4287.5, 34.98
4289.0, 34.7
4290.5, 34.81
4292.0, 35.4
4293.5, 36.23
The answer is 1.43 angstrom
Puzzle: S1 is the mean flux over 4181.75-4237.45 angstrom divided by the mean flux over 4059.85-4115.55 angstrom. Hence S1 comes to 1.02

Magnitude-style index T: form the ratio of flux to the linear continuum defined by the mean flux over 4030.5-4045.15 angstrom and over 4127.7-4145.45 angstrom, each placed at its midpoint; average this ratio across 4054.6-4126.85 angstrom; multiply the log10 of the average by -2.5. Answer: 0.03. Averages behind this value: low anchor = 40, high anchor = 40.4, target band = 39.2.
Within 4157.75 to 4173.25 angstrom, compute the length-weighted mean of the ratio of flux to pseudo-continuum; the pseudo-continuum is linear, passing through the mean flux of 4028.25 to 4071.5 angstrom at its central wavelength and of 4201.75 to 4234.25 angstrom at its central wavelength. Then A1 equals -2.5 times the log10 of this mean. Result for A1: -0.086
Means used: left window 39.6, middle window 42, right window 38.5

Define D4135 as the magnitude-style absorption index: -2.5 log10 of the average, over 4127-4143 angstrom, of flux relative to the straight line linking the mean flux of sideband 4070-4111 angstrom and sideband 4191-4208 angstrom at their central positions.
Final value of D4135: -0.04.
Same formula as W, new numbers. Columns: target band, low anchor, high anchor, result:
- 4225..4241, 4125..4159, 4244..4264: 0.7 angstrom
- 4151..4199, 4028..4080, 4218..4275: -3.6 angstrom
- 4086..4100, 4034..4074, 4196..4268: 0.2 angstrom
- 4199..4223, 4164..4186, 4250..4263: 1.0 angstrom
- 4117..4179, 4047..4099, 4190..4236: -3.9 angstrom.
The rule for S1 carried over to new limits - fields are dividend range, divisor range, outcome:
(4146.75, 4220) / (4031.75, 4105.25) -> 1.06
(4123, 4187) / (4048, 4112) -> 1.08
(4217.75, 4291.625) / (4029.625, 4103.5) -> 0.98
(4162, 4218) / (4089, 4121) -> 1.06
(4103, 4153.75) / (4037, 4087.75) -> 1.04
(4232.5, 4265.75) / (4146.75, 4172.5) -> 0.92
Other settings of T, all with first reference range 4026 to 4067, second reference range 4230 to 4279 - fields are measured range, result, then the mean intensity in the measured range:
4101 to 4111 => 0.112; 35.7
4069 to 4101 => 0.029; 38.7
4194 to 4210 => -0.028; 40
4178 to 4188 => -0.068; 41.7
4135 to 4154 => -0.058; 41.5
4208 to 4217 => -0.012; 39.4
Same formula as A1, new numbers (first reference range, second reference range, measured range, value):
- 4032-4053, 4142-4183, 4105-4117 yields 0.01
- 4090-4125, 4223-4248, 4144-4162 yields -0.11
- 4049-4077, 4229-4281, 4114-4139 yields -0.08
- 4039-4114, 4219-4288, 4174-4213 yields -0.07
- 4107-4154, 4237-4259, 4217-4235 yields 0.06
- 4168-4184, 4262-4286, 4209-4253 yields 0.04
